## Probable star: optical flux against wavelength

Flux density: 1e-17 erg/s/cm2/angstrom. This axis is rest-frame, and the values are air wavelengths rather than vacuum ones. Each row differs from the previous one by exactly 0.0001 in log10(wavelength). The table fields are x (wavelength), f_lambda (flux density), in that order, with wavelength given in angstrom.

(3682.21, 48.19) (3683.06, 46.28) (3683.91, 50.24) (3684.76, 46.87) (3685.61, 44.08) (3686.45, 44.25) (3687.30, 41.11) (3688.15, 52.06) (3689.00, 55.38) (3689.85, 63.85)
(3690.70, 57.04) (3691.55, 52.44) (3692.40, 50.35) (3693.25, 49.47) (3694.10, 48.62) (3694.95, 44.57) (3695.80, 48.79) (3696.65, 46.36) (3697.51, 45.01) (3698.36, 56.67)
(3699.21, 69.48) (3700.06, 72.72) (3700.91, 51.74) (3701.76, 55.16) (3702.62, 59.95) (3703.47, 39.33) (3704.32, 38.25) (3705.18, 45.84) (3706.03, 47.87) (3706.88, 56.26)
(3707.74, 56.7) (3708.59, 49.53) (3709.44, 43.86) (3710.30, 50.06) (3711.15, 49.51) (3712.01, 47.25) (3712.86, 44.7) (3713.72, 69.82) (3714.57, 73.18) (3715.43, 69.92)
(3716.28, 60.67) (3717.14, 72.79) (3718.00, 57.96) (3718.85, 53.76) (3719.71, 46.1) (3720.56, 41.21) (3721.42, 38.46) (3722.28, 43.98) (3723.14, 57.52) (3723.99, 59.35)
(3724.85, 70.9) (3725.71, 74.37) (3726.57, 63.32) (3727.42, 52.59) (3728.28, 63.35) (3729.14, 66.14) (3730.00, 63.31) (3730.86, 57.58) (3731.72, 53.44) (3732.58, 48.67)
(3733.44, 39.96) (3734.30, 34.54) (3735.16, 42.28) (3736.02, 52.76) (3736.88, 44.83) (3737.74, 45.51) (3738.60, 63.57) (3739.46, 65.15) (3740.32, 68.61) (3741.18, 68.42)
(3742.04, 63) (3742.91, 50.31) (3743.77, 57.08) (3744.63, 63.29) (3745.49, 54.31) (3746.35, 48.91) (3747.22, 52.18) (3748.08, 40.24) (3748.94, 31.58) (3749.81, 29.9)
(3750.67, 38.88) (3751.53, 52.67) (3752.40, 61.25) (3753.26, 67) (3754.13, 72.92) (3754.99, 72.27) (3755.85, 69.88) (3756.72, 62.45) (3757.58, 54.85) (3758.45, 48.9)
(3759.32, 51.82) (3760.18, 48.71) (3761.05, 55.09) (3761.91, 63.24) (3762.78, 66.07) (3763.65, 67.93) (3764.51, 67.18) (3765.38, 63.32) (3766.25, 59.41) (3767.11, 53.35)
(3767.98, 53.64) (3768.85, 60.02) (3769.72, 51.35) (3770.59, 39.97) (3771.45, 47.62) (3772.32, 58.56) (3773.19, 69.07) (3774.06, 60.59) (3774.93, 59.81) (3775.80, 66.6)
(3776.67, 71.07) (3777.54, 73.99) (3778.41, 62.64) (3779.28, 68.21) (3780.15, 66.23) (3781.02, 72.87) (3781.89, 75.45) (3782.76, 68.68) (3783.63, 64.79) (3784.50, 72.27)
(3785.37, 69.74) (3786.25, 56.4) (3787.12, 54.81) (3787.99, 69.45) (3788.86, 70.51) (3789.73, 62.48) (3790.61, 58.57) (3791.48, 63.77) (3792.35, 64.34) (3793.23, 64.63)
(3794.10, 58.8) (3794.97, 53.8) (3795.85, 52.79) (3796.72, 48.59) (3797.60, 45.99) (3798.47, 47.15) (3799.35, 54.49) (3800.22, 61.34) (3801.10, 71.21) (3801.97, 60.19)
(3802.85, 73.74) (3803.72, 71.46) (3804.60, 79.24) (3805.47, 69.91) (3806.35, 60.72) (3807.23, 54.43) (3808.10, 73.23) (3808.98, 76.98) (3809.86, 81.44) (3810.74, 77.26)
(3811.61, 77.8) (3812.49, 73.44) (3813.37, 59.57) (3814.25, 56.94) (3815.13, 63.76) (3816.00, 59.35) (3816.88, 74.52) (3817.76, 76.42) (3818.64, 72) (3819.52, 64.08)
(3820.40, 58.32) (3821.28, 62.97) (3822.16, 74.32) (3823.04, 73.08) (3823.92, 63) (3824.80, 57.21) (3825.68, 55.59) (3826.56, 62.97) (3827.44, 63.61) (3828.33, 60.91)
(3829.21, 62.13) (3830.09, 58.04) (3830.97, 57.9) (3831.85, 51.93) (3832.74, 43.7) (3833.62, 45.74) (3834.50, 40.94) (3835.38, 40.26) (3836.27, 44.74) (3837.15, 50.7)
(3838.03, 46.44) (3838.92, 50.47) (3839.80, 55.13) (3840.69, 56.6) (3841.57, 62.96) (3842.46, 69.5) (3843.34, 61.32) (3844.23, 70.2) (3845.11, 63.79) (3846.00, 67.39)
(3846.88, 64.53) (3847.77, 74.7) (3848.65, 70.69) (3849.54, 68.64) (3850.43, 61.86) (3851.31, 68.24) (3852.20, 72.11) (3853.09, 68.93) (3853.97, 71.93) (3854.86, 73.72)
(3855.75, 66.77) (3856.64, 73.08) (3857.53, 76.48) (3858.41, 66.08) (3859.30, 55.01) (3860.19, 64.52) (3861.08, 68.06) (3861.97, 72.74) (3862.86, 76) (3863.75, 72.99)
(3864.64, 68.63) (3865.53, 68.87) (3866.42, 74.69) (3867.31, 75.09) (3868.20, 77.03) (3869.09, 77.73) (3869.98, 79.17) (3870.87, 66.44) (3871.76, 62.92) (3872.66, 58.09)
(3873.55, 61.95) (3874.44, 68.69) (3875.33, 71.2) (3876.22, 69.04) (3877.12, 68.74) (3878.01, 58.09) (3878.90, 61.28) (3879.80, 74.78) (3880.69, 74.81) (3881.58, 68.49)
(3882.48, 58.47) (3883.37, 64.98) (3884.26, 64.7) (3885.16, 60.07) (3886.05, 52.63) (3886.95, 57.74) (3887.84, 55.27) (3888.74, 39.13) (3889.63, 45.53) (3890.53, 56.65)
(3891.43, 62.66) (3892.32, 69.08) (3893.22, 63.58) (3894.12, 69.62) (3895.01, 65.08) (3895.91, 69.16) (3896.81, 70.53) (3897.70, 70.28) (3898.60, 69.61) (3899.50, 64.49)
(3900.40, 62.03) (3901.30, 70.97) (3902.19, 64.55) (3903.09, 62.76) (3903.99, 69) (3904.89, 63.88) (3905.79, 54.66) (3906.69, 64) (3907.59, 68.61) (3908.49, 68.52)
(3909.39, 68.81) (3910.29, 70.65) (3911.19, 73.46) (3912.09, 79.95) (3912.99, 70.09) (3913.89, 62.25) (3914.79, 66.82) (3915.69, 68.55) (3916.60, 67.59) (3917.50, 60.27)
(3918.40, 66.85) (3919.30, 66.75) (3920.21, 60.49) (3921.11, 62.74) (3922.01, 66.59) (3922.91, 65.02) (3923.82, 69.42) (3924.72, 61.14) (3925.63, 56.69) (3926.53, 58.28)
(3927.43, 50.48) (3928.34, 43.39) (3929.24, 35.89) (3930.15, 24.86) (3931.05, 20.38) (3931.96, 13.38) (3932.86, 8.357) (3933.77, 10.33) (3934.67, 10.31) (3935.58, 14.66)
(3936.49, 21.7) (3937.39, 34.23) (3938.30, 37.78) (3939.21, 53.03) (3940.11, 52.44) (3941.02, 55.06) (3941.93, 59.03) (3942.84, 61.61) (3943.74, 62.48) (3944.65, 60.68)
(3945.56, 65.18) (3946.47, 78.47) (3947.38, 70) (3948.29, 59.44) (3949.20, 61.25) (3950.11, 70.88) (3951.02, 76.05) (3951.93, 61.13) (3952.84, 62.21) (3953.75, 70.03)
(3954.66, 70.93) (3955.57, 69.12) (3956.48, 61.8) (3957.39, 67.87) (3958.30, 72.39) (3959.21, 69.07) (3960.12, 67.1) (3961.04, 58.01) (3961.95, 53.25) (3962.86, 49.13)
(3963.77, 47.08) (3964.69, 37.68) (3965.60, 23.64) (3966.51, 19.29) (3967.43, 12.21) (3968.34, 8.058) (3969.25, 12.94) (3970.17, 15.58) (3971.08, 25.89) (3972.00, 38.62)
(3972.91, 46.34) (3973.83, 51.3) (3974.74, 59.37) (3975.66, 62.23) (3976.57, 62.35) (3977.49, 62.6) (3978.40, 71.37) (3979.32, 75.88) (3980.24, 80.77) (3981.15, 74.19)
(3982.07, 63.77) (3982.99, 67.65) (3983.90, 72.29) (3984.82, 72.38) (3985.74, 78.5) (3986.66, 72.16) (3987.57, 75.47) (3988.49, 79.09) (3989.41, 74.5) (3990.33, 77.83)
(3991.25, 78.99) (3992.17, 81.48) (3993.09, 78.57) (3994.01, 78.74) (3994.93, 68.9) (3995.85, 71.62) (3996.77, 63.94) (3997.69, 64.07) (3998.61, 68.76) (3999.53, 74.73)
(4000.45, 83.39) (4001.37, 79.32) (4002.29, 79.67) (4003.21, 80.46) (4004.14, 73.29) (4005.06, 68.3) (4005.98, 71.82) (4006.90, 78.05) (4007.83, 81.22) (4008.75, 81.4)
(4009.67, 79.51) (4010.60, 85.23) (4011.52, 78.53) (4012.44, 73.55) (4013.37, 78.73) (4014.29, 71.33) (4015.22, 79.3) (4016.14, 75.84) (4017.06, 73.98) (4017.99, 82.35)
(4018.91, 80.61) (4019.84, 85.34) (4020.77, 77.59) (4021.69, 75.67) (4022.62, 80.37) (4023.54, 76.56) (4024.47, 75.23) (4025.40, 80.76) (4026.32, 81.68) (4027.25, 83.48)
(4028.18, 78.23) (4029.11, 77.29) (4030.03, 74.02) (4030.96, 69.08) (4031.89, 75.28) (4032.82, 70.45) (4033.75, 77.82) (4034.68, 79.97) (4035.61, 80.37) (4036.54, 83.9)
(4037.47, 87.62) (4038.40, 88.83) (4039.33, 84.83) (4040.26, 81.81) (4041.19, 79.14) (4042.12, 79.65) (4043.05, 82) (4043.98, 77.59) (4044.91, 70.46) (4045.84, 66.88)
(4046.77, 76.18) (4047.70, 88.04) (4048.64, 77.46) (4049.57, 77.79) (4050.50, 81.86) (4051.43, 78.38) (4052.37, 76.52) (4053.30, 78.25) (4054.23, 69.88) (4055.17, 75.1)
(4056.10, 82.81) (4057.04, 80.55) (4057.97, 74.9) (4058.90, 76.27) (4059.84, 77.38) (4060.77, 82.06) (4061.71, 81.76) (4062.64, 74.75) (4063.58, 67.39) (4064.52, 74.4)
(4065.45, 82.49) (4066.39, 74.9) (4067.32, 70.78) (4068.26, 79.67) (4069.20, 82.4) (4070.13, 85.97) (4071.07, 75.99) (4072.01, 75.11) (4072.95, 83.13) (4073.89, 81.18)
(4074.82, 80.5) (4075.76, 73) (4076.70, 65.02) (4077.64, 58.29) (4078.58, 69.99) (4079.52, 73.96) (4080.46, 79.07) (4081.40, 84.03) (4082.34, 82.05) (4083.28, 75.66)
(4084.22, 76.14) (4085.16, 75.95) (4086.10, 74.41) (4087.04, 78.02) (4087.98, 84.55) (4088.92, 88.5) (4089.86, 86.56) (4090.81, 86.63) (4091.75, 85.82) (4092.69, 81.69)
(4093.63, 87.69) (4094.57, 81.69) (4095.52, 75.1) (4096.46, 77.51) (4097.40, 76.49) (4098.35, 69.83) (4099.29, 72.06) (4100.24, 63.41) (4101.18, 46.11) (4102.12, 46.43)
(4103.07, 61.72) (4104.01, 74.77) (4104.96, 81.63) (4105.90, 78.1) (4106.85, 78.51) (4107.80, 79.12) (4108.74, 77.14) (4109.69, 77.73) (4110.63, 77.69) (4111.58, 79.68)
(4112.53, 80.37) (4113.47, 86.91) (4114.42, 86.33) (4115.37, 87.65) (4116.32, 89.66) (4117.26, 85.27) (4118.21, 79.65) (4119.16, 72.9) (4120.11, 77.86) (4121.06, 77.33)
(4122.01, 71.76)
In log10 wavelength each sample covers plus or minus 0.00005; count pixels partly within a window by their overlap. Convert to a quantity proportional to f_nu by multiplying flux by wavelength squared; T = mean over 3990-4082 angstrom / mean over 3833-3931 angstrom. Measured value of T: 1.3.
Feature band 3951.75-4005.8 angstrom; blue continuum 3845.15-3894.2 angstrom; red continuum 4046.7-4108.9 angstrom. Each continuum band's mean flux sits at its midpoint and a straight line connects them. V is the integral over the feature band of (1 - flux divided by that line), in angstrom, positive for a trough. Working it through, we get 7.5 angstrom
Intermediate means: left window 66.5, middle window 61.9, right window 76.6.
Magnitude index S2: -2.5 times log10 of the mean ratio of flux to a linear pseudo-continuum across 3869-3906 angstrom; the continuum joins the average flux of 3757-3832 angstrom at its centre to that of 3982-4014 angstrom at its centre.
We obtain 0.07 mag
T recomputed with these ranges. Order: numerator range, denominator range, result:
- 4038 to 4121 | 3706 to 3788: 1.59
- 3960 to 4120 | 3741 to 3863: 1.34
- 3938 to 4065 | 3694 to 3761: 1.47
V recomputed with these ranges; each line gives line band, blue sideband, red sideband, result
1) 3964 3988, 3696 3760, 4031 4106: 6.6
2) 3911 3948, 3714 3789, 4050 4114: 8.9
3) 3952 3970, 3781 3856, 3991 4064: 5.9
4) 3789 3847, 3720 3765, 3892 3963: -4.8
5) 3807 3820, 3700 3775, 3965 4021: -2.4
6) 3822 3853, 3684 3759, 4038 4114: 0.9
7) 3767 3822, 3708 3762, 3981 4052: -3.8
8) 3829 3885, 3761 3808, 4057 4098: 1.5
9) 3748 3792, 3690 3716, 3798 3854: -1.3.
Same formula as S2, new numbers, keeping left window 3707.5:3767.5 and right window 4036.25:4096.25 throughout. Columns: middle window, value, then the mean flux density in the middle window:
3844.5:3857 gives -0.09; 69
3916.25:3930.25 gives 0.18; 58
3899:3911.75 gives 0.02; 66.3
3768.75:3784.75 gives -0.09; 63.7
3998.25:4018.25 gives -0.04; 77.2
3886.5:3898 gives 0.10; 61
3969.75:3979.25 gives 0.38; 50.8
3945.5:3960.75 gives 0.05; 67.8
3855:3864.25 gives -0.08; 69.3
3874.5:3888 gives 0.02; 64.4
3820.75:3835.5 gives 0.08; 57.7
